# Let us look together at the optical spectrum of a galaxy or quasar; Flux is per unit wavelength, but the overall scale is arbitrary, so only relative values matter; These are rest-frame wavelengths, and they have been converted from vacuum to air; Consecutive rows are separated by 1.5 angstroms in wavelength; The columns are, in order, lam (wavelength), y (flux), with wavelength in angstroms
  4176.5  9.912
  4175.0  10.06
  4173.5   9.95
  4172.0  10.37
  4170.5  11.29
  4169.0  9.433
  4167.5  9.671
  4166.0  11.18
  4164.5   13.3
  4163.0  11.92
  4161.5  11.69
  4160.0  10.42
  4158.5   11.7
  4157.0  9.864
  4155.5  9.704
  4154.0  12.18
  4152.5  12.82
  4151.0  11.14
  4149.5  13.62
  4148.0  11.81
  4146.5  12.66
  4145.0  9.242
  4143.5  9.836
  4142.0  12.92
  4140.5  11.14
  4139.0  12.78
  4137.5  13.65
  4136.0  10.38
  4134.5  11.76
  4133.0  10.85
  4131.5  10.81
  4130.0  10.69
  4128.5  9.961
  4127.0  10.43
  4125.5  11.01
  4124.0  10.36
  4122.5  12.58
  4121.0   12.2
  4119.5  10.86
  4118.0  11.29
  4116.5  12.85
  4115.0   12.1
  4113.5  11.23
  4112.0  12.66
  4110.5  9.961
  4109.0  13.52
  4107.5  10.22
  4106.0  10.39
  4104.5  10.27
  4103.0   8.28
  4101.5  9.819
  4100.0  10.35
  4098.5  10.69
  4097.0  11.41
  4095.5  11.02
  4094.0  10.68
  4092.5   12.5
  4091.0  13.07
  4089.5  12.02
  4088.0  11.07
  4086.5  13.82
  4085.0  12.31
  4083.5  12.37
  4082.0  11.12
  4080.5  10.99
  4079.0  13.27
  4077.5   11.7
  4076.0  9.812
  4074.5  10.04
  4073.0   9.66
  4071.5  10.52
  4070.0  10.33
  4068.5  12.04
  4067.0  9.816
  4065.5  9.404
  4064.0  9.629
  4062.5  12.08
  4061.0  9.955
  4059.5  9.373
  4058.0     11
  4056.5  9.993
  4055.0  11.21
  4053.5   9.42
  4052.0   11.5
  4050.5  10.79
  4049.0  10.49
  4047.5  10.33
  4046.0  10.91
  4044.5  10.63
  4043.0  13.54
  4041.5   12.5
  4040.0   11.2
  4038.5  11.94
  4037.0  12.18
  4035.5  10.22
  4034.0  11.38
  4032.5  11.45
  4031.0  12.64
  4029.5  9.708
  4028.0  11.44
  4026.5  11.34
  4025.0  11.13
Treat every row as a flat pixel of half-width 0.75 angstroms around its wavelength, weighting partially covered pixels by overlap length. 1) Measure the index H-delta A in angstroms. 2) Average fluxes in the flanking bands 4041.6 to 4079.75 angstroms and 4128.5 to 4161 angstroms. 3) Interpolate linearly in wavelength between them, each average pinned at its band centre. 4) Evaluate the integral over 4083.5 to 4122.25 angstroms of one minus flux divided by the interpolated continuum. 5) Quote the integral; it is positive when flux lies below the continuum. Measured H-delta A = -1.2 angstroms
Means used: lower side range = 10.7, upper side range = 11.4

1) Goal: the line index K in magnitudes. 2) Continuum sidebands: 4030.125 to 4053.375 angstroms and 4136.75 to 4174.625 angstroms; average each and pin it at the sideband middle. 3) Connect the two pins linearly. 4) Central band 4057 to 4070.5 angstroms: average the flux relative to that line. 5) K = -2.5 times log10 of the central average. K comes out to 0.098 mag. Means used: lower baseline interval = 11.4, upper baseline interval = 11.4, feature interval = 10.4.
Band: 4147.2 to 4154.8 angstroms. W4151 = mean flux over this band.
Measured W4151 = 12.3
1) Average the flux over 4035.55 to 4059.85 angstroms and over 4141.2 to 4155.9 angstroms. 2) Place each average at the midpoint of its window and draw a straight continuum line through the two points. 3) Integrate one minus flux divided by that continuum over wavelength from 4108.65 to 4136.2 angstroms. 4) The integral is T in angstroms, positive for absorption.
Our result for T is 0.4 angstroms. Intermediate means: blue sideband 11.1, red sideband 11.6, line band 11.3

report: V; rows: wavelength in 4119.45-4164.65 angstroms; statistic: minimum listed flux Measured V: 9.242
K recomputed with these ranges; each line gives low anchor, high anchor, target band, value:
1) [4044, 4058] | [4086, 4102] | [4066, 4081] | 0.03 mag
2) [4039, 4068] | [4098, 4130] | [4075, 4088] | -0.09 mag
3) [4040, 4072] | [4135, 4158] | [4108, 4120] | -0.05 mag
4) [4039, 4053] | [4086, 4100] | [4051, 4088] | 0.06 mag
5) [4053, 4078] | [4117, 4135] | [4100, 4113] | 0.02 mag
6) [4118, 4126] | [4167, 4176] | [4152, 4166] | -0.10 mag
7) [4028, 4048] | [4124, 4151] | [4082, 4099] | -0.05 mag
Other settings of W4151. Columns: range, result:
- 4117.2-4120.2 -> 11.1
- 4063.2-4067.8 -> 9.67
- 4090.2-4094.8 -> 12.1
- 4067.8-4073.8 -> 10.6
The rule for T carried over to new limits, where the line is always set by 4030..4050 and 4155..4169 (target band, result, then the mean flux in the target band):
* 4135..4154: -1.36 angstroms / 11.8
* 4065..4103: 0.48 angstroms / 11.1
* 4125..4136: 0.35 angstroms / 10.8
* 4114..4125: -0.56 angstroms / 11.7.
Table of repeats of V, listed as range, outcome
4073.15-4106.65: 8.28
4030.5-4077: 9.373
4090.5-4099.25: 10.68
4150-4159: 9.704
